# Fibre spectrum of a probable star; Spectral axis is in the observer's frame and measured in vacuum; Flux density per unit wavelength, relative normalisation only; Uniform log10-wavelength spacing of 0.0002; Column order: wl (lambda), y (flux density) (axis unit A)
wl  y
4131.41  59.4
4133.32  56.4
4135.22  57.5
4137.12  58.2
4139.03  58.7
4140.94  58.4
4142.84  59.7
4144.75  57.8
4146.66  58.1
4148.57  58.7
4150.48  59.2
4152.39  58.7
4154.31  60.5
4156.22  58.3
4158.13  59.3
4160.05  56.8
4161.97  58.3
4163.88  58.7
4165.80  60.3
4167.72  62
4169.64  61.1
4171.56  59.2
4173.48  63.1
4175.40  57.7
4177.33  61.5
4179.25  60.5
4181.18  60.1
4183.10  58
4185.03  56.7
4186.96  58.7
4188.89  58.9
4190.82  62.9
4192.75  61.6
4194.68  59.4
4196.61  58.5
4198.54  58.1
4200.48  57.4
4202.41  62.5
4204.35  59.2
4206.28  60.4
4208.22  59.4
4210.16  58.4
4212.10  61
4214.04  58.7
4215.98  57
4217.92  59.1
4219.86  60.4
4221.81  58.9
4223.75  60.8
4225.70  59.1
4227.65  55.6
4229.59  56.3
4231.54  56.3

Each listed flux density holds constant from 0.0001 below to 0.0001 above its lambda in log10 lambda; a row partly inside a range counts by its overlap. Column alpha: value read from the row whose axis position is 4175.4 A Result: 57.7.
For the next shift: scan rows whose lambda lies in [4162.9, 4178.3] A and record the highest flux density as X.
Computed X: 63.1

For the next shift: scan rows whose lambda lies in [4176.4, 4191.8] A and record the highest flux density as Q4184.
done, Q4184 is 62.9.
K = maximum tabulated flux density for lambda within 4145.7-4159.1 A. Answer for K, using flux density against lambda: 60.5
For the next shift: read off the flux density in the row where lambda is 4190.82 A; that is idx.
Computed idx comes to 62.9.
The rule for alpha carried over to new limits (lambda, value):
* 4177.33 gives 61.5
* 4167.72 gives 62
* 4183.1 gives 58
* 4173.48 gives 63.1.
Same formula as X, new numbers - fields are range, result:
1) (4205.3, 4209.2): 60.4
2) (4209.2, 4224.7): 61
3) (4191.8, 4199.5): 61.6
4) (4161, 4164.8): 58.7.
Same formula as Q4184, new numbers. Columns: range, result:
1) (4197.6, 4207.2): 62.5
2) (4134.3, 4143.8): 59.7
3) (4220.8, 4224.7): 60.8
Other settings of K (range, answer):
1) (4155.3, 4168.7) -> 62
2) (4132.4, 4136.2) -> 57.5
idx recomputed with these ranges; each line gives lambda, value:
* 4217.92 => 59.1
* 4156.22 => 58.3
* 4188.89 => 58.9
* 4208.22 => 59.4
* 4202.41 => 62.5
